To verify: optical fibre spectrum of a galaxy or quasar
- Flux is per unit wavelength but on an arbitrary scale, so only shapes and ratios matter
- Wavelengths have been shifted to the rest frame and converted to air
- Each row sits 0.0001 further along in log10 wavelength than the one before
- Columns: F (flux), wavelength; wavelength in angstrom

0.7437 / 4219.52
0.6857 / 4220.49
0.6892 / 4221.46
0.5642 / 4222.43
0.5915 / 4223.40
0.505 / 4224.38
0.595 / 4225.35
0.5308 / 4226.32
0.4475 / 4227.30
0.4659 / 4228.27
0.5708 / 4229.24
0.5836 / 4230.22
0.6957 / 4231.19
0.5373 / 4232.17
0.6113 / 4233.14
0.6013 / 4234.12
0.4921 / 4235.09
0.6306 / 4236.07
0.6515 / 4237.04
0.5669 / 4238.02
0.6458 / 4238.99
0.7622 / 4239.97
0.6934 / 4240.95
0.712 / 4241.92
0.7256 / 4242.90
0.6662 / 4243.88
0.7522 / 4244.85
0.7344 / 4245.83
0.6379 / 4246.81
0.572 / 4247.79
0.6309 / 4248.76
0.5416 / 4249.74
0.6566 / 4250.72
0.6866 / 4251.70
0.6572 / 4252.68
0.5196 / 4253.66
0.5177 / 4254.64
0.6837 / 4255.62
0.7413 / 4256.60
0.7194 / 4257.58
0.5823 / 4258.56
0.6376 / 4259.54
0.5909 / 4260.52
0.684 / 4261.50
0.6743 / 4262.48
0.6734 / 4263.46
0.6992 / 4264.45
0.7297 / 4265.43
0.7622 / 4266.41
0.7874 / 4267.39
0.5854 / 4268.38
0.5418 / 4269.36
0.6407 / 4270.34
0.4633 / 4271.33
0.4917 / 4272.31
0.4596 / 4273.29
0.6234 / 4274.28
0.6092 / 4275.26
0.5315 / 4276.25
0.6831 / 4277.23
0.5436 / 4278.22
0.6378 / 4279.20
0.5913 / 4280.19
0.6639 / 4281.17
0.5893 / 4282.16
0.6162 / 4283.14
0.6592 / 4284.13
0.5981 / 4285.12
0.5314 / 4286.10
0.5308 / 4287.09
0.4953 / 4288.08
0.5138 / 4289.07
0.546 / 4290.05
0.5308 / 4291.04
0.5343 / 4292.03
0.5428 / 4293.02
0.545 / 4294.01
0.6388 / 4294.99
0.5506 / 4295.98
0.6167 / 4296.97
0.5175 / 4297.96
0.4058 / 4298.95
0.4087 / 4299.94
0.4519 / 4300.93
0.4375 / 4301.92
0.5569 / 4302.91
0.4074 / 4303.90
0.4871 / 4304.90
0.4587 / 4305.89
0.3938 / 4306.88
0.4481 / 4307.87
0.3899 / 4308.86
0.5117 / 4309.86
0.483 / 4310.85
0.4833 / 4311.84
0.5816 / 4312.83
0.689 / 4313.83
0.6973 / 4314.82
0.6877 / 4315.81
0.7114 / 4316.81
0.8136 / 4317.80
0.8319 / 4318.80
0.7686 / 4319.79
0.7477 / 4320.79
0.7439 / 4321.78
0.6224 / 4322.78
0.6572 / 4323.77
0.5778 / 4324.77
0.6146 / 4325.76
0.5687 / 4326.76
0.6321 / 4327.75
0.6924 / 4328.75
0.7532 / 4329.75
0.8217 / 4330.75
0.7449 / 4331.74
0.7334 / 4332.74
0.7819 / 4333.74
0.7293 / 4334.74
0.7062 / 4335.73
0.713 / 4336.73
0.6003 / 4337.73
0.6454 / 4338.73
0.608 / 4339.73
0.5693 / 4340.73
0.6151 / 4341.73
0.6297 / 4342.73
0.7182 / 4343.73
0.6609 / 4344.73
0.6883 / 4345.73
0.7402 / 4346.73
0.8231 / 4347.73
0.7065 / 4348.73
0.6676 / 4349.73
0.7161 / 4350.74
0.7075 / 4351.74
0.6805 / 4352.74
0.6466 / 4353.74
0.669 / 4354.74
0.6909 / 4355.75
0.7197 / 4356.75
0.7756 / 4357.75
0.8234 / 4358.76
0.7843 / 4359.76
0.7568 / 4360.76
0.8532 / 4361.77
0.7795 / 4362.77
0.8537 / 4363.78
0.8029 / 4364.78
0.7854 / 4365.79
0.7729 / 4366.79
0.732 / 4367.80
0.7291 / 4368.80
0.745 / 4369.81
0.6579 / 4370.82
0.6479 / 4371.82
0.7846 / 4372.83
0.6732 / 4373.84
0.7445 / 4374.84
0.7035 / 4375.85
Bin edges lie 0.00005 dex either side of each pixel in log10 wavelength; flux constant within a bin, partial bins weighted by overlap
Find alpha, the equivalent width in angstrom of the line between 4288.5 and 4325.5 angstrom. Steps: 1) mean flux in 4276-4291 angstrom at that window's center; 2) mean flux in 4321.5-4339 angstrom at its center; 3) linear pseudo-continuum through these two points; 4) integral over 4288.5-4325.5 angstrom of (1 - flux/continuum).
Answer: 4.0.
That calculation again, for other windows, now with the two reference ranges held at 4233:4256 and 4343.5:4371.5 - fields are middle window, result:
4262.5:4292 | 3.1 angstrom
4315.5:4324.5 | -0.3 angstrom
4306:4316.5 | 2.4 angstrom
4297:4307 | 3.3 angstrom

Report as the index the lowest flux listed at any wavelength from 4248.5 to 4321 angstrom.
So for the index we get 0.3899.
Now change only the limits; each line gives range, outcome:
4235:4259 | 0.4921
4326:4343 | 0.5687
